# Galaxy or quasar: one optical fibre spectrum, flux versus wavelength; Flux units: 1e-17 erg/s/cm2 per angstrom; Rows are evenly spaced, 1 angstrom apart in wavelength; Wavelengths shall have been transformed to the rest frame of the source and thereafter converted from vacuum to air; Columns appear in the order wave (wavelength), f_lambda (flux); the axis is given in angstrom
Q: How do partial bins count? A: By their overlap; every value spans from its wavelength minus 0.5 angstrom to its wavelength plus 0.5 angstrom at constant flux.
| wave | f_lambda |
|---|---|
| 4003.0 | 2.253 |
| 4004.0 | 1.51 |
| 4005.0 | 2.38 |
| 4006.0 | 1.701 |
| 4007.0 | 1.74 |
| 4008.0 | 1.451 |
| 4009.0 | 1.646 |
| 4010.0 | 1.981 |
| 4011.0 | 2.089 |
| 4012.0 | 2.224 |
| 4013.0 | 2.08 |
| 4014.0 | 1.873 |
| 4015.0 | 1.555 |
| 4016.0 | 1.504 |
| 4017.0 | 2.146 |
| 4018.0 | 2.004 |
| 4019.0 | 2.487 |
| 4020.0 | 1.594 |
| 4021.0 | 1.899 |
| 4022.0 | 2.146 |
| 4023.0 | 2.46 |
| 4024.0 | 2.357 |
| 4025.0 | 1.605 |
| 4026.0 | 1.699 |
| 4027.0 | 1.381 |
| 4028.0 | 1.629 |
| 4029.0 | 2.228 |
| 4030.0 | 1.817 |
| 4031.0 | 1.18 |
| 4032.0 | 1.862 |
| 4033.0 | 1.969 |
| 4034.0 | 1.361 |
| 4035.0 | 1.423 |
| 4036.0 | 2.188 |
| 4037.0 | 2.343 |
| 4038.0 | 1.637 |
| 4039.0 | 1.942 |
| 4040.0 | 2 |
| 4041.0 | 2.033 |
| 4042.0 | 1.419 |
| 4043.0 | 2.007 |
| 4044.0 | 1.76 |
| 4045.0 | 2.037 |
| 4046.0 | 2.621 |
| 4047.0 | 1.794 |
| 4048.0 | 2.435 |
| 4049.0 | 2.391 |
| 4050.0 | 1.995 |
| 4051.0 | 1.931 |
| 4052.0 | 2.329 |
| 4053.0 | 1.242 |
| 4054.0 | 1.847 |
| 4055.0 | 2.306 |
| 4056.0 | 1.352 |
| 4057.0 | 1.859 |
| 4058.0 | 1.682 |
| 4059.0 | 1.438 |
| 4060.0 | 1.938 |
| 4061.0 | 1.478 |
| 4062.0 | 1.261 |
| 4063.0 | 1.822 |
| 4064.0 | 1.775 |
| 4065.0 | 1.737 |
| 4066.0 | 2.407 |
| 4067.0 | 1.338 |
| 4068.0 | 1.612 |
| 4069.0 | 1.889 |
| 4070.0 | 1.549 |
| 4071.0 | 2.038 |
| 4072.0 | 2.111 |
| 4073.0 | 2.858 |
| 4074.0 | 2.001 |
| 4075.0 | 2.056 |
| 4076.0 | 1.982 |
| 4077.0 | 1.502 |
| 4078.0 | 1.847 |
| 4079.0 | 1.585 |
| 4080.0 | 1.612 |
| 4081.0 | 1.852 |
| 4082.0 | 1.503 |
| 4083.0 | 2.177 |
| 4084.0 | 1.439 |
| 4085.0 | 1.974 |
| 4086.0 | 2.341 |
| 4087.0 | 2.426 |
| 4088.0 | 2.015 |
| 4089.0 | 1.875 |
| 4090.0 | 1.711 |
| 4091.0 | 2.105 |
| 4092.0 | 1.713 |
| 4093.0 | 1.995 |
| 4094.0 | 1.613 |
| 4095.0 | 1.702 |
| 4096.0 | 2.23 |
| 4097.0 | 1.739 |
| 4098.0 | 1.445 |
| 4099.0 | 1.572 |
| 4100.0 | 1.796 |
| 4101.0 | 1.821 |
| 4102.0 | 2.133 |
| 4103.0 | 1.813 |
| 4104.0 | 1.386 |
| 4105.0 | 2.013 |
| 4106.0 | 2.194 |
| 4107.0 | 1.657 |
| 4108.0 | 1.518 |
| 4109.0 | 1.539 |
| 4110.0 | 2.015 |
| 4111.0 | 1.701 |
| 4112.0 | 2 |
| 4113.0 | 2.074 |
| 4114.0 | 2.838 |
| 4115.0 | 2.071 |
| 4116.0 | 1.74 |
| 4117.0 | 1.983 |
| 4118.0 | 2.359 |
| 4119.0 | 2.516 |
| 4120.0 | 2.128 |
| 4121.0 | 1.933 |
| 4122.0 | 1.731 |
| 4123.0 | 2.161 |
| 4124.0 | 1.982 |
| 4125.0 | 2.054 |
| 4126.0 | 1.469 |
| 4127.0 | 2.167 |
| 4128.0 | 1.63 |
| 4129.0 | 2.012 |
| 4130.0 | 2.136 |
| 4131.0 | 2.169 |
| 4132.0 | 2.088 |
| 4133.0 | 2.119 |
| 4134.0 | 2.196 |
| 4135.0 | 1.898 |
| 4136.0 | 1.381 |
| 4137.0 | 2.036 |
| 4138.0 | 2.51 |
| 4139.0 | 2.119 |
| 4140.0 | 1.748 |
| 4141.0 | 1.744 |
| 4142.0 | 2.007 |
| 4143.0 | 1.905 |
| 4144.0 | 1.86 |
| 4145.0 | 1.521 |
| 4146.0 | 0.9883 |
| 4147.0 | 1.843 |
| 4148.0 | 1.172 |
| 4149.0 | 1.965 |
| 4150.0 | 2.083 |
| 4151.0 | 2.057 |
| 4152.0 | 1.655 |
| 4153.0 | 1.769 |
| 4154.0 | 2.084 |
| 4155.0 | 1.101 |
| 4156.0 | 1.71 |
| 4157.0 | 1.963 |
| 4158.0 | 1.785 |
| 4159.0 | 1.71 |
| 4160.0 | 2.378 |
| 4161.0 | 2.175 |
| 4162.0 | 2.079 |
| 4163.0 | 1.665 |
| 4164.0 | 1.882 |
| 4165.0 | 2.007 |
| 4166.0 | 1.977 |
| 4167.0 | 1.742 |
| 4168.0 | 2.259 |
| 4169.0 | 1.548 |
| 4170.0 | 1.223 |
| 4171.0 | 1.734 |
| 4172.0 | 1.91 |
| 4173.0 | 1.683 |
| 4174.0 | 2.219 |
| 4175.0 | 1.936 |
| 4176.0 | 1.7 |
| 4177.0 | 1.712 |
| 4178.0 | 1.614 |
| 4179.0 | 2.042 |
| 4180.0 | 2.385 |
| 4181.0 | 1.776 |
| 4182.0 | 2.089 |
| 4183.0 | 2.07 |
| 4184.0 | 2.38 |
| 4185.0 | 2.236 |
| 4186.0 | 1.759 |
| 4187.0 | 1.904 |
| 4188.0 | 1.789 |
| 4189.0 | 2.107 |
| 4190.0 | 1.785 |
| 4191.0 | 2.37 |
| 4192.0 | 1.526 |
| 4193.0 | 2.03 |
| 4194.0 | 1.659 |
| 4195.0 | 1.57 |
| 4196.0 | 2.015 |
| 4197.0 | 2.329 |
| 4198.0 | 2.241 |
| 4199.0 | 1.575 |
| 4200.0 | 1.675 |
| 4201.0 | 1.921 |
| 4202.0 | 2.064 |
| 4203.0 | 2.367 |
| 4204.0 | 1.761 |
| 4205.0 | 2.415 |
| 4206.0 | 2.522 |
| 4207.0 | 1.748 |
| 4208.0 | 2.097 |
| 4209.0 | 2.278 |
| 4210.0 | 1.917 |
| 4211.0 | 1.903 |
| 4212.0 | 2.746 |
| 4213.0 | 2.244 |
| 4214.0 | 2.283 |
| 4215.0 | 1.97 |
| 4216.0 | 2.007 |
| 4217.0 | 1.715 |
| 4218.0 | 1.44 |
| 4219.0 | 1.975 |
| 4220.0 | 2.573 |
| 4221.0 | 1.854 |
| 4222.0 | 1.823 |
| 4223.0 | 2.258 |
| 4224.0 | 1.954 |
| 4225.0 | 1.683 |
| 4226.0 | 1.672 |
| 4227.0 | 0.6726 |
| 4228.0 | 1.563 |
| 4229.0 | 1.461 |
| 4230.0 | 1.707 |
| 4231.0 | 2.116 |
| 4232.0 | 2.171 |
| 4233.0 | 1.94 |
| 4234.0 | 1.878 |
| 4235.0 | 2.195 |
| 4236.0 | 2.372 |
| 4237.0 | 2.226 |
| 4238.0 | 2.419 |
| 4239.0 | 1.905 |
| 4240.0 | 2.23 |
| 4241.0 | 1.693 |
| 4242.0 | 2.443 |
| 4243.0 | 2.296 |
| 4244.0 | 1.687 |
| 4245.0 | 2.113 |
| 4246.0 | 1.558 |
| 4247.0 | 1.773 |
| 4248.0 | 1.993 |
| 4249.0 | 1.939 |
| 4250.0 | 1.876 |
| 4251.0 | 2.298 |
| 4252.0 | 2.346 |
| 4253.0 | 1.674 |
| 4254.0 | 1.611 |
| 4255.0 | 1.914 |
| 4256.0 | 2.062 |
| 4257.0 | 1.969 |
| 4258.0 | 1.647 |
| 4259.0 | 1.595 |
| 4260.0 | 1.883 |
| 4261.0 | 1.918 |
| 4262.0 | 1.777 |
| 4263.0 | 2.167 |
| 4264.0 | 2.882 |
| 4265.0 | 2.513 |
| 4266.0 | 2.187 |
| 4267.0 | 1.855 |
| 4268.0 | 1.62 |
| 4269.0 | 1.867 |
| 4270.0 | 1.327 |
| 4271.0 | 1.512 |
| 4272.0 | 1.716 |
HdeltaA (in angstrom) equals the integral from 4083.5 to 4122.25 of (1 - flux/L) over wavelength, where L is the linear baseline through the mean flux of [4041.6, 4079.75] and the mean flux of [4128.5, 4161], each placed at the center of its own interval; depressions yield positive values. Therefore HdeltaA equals -1.0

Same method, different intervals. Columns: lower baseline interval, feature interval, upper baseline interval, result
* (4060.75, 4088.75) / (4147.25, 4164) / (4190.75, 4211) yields 0.99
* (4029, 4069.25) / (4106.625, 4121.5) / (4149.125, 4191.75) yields -1.05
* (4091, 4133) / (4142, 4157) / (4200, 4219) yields 2.02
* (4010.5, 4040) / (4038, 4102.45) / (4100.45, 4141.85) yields 1.78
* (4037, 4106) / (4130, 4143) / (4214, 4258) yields -0.74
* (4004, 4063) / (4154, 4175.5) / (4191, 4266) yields 1.08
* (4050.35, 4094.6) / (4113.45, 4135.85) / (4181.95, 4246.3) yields -1.85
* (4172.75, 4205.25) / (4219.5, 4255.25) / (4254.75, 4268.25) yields 0.90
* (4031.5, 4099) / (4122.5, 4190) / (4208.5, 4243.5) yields 1.58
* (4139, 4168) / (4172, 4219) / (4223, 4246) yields -2.87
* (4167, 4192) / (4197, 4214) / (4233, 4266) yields -1.28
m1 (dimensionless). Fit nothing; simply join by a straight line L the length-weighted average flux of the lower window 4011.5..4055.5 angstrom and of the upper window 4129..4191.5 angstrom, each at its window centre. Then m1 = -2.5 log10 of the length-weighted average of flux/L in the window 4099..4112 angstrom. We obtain 0.06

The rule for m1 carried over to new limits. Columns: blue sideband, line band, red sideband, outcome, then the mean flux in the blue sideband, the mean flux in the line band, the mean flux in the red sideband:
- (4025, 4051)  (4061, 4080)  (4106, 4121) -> 0.06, 1.88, 1.84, 2.01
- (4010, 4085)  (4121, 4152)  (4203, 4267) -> 0.02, 1.87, 1.89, 1.99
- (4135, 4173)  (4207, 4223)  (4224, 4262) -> -0.10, 1.82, 2.05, 1.9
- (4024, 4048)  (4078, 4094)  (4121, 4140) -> 0.02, 1.85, 1.88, 1.98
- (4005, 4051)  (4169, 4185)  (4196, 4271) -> 0.03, 1.91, 1.9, 1.97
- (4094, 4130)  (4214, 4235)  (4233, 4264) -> 0.08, 1.92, 1.84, 2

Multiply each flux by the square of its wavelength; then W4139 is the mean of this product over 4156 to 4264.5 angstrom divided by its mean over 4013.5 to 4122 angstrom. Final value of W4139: 1.11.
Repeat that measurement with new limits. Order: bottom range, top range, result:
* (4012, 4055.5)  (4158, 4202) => 1.07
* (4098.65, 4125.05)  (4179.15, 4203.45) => 1.06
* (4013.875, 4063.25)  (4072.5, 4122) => 1.06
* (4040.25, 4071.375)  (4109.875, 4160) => 1.08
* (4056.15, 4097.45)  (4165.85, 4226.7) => 1.13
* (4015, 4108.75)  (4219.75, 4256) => 1.13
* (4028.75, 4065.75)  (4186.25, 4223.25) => 1.17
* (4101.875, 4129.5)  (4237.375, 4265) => 1.09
